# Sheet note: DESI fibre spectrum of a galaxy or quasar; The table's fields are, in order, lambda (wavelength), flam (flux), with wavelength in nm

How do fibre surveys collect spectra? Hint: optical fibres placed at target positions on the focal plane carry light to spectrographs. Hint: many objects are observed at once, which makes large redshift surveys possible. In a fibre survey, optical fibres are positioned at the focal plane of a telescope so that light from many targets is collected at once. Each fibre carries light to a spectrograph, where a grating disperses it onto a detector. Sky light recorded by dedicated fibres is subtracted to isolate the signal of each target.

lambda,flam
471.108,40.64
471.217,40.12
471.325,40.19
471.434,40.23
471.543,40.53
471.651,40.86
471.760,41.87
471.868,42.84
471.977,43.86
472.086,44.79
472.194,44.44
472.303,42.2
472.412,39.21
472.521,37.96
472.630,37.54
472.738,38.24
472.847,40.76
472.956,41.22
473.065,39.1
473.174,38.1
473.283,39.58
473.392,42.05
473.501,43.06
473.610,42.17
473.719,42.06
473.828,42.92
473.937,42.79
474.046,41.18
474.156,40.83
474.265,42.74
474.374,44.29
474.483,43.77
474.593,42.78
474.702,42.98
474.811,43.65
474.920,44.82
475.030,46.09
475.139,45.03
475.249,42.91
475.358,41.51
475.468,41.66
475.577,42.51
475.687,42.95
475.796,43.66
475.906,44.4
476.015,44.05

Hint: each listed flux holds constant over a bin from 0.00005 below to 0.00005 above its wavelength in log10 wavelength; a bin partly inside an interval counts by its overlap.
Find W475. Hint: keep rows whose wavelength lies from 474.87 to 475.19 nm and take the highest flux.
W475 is 46.09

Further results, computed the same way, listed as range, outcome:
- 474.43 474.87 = 43.77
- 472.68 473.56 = 43.06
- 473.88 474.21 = 42.79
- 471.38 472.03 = 43.86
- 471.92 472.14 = 44.79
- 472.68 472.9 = 40.76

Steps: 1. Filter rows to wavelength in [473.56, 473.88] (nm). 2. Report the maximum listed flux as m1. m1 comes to 42.92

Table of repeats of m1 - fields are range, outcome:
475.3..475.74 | 42.95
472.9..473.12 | 41.22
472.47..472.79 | 38.24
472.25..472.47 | 42.2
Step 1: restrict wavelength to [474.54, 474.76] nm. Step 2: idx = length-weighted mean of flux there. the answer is 43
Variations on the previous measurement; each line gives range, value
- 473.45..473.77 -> 42.4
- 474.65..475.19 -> 44.6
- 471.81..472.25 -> 44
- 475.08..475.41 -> 43.2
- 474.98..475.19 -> 45.6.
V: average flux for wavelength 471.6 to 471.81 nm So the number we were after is 41.3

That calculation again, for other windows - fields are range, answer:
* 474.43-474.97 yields 43.6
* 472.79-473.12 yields 40.3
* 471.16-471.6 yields 40.2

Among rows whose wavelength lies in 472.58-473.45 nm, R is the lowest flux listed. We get 37.54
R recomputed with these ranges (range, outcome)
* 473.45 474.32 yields 40.83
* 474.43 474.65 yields 42.78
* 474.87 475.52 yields 41.51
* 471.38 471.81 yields 40.23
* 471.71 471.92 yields 41.87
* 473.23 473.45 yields 39.58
